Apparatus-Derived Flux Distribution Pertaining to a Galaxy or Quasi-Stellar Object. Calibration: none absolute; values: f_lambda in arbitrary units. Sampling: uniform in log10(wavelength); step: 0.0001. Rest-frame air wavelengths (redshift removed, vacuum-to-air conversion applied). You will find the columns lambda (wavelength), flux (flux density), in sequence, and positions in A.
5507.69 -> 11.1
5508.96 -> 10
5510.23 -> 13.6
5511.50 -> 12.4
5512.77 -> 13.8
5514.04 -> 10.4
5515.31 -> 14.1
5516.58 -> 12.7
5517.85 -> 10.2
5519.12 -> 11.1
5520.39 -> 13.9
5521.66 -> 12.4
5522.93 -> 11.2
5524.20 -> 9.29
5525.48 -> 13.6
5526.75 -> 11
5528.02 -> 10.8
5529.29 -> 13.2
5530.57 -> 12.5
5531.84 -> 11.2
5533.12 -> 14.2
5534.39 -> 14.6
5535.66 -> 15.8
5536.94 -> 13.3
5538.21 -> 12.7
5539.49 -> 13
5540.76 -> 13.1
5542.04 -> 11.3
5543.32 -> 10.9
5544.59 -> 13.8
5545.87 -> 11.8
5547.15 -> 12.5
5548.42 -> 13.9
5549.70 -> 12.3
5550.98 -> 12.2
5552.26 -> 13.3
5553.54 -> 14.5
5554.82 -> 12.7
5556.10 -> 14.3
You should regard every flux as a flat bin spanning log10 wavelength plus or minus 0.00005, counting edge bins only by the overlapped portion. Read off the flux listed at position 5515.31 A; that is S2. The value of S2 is 14.1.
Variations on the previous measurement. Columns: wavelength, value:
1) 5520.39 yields 13.9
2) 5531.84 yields 11.2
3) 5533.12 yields 14.2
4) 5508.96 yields 10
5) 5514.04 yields 10.4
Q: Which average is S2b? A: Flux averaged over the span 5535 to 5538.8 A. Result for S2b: 14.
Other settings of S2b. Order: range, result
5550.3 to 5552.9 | 12.7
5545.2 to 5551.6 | 12.5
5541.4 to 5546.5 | 11.9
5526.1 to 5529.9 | 11.7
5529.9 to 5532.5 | 11.8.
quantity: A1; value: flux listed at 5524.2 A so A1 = 9.29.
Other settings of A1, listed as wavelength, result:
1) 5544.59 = 13.8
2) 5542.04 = 11.3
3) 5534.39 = 14.6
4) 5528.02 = 10.8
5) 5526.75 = 11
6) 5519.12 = 11.1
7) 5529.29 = 13.2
